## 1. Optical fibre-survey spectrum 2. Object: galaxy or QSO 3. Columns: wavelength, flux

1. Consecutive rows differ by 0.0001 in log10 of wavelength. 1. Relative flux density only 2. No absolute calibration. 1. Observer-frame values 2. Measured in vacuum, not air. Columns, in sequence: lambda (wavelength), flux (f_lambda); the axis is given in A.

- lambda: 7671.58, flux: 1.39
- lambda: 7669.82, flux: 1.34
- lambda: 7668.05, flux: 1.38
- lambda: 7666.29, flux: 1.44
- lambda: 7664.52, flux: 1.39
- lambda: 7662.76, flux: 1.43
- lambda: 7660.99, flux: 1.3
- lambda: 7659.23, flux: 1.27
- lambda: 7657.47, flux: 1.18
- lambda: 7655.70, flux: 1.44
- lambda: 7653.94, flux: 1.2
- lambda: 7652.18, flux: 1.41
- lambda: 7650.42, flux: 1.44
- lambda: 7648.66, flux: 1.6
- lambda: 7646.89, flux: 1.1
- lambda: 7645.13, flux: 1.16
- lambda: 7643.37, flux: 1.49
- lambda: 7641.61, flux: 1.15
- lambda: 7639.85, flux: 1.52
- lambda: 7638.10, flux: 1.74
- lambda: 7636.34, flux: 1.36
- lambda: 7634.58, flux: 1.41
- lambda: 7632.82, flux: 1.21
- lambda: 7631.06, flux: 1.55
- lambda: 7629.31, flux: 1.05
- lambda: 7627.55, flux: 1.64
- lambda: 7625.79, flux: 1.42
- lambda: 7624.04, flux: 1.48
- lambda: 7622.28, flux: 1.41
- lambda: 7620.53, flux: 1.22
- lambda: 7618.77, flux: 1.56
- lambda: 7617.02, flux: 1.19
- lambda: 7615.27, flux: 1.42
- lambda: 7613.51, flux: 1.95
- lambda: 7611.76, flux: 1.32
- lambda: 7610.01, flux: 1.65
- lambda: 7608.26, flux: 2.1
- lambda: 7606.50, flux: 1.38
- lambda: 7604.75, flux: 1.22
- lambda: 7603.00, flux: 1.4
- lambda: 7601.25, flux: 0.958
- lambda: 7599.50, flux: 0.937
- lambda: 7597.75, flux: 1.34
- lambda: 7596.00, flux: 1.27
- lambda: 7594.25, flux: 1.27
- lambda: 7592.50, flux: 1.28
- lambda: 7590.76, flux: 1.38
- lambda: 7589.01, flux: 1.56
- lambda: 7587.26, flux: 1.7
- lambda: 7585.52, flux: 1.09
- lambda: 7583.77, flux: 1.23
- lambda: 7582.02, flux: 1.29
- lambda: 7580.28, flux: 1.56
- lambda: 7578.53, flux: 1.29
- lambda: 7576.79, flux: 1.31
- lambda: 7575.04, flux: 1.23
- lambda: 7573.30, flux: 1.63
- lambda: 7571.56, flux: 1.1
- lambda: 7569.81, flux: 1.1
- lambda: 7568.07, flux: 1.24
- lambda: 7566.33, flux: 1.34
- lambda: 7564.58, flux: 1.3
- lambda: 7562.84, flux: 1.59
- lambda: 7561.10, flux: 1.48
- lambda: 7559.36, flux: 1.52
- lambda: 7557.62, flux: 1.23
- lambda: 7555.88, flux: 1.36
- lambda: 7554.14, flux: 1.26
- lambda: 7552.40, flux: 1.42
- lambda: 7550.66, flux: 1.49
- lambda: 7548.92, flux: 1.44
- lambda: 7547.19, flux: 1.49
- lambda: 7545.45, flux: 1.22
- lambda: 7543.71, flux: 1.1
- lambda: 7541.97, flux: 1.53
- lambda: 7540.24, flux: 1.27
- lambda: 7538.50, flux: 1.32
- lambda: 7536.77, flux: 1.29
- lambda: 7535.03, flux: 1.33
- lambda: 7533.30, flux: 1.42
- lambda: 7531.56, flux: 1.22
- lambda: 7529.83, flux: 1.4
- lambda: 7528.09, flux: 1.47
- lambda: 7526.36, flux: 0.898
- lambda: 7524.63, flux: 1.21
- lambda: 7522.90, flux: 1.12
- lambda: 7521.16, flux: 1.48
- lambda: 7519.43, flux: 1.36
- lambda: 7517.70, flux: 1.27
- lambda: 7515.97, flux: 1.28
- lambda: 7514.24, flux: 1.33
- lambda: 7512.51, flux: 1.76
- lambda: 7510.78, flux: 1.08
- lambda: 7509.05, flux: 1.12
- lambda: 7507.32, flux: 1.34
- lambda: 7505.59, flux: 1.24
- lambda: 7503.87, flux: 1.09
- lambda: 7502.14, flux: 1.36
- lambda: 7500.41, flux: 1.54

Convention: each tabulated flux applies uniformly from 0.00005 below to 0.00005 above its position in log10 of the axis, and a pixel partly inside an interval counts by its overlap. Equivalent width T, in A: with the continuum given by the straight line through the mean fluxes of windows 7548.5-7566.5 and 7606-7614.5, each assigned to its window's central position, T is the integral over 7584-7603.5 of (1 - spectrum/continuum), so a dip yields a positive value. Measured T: 3.8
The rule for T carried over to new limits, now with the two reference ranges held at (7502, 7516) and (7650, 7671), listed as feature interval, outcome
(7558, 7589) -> -1.0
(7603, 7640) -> -3.6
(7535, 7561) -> -1.1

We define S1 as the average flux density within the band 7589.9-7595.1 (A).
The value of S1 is 1.31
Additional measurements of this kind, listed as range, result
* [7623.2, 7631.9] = 1.43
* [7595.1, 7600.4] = 1.18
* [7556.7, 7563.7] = 1.45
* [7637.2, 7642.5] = 1.47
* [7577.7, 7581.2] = 1.42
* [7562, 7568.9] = 1.37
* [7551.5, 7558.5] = 1.32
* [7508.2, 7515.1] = 1.32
